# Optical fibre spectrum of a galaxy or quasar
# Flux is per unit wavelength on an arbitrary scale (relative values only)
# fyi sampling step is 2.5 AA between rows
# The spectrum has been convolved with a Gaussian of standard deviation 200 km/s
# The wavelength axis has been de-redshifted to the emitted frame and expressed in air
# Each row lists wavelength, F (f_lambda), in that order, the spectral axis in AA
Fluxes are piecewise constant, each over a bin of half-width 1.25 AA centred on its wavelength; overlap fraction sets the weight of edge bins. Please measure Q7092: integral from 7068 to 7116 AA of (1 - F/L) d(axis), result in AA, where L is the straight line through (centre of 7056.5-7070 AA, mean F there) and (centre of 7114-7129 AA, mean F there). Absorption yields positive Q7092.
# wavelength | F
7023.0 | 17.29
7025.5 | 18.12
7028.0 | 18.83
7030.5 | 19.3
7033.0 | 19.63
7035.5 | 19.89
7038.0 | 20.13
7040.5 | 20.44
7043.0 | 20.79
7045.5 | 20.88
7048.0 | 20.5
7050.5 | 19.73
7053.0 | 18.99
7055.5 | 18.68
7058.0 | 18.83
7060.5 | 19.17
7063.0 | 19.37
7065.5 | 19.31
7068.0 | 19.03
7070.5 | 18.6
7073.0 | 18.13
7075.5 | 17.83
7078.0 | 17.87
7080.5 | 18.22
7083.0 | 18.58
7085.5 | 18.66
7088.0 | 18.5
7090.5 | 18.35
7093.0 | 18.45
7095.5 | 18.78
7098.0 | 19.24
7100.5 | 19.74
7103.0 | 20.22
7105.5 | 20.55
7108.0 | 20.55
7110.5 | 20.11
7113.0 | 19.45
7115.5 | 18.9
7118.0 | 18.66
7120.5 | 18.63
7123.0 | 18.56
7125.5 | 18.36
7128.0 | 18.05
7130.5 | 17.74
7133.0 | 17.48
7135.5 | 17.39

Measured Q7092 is -0.42 AA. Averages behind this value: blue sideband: 19.1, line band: 19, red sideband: 18.6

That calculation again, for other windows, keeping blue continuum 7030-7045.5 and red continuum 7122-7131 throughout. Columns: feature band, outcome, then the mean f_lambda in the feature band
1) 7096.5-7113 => -1.17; 20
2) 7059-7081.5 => 0.94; 18.6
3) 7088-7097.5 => 0.18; 18.6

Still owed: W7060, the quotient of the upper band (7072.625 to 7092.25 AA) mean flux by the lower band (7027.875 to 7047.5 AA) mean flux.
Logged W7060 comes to 0.91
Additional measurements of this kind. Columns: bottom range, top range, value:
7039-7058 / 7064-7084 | 0.93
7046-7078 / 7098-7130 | 1.01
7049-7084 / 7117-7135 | 0.97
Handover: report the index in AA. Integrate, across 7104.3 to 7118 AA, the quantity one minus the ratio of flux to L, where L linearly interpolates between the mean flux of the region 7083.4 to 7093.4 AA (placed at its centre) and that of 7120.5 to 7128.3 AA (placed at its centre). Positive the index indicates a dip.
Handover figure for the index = -1.0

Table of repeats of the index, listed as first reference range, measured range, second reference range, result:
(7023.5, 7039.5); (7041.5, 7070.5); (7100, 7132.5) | -0.5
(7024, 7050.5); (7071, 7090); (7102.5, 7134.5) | 1.1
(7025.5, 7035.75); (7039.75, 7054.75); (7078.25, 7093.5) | -0.9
